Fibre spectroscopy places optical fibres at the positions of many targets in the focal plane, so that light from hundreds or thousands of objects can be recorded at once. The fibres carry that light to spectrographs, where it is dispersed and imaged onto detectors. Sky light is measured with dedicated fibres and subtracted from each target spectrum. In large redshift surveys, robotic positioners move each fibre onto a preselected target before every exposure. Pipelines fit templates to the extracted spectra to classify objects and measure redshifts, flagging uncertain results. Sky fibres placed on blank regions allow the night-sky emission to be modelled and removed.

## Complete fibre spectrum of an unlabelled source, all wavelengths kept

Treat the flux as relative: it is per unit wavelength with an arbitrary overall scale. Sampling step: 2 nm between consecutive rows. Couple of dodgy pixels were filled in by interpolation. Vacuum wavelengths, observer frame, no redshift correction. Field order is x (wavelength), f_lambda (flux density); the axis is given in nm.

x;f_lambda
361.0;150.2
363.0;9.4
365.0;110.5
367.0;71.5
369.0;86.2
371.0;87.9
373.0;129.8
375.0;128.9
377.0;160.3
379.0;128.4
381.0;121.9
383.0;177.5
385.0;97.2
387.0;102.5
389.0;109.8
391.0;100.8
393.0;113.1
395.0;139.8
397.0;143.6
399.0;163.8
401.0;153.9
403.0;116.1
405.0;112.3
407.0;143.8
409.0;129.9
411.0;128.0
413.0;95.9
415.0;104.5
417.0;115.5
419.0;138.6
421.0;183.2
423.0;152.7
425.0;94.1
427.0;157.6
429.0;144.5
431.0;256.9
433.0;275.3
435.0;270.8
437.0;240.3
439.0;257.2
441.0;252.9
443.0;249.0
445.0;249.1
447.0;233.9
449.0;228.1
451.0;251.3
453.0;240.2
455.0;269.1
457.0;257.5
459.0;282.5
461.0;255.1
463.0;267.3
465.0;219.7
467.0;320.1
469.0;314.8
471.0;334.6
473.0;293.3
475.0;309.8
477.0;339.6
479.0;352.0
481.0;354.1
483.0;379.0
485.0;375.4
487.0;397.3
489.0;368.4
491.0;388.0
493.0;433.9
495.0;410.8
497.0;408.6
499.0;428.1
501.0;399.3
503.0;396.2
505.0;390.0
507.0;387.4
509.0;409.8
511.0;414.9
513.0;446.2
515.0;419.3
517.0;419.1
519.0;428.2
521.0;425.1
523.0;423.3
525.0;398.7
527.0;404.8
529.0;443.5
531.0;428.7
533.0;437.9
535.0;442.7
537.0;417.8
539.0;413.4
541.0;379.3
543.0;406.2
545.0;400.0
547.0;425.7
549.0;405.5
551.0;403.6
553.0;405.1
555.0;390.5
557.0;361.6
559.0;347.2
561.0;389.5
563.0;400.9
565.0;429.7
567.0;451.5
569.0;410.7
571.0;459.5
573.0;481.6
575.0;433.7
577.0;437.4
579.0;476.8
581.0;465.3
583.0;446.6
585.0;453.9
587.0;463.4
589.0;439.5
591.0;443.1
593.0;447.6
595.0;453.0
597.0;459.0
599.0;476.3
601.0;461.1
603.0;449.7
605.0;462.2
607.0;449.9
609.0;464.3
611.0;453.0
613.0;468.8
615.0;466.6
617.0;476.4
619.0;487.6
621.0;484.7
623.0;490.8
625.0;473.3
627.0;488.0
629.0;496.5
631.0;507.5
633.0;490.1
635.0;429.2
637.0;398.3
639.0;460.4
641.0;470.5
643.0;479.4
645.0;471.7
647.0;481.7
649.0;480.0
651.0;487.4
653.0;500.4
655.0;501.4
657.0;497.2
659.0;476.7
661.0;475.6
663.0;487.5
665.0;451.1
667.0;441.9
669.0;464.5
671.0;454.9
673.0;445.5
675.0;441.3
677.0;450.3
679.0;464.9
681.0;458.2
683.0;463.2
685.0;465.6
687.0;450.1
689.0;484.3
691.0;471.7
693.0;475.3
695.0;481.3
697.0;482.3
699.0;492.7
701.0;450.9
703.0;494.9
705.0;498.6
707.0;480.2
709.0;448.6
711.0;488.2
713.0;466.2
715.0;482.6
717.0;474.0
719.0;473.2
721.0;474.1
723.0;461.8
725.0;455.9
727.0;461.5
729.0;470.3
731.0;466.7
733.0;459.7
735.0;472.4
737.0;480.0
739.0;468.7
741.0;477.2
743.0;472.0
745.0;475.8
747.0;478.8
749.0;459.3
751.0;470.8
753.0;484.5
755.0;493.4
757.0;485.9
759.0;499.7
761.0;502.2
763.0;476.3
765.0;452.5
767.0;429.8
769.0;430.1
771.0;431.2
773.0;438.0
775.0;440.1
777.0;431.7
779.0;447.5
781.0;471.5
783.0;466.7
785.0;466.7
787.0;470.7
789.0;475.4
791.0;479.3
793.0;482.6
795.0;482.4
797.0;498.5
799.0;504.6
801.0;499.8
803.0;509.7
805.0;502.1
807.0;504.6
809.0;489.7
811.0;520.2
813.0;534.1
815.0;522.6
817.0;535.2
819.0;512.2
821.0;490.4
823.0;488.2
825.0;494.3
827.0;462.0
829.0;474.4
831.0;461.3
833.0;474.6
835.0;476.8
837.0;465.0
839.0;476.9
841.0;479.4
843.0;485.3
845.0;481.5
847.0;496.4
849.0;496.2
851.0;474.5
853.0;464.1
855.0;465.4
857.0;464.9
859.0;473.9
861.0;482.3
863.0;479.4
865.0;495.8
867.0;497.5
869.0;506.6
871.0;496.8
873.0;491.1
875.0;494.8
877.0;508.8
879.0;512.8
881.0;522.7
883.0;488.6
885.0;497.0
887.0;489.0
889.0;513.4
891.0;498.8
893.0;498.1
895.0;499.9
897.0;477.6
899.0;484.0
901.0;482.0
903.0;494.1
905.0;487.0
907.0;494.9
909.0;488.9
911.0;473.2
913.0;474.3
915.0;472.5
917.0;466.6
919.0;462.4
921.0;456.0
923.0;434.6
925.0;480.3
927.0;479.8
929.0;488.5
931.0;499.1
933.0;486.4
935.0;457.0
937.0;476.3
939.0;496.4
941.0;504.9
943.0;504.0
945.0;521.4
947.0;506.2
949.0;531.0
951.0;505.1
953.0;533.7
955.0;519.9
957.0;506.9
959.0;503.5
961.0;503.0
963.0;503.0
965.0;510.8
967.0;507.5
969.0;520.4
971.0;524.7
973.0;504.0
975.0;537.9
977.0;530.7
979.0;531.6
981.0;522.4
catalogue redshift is 0.08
